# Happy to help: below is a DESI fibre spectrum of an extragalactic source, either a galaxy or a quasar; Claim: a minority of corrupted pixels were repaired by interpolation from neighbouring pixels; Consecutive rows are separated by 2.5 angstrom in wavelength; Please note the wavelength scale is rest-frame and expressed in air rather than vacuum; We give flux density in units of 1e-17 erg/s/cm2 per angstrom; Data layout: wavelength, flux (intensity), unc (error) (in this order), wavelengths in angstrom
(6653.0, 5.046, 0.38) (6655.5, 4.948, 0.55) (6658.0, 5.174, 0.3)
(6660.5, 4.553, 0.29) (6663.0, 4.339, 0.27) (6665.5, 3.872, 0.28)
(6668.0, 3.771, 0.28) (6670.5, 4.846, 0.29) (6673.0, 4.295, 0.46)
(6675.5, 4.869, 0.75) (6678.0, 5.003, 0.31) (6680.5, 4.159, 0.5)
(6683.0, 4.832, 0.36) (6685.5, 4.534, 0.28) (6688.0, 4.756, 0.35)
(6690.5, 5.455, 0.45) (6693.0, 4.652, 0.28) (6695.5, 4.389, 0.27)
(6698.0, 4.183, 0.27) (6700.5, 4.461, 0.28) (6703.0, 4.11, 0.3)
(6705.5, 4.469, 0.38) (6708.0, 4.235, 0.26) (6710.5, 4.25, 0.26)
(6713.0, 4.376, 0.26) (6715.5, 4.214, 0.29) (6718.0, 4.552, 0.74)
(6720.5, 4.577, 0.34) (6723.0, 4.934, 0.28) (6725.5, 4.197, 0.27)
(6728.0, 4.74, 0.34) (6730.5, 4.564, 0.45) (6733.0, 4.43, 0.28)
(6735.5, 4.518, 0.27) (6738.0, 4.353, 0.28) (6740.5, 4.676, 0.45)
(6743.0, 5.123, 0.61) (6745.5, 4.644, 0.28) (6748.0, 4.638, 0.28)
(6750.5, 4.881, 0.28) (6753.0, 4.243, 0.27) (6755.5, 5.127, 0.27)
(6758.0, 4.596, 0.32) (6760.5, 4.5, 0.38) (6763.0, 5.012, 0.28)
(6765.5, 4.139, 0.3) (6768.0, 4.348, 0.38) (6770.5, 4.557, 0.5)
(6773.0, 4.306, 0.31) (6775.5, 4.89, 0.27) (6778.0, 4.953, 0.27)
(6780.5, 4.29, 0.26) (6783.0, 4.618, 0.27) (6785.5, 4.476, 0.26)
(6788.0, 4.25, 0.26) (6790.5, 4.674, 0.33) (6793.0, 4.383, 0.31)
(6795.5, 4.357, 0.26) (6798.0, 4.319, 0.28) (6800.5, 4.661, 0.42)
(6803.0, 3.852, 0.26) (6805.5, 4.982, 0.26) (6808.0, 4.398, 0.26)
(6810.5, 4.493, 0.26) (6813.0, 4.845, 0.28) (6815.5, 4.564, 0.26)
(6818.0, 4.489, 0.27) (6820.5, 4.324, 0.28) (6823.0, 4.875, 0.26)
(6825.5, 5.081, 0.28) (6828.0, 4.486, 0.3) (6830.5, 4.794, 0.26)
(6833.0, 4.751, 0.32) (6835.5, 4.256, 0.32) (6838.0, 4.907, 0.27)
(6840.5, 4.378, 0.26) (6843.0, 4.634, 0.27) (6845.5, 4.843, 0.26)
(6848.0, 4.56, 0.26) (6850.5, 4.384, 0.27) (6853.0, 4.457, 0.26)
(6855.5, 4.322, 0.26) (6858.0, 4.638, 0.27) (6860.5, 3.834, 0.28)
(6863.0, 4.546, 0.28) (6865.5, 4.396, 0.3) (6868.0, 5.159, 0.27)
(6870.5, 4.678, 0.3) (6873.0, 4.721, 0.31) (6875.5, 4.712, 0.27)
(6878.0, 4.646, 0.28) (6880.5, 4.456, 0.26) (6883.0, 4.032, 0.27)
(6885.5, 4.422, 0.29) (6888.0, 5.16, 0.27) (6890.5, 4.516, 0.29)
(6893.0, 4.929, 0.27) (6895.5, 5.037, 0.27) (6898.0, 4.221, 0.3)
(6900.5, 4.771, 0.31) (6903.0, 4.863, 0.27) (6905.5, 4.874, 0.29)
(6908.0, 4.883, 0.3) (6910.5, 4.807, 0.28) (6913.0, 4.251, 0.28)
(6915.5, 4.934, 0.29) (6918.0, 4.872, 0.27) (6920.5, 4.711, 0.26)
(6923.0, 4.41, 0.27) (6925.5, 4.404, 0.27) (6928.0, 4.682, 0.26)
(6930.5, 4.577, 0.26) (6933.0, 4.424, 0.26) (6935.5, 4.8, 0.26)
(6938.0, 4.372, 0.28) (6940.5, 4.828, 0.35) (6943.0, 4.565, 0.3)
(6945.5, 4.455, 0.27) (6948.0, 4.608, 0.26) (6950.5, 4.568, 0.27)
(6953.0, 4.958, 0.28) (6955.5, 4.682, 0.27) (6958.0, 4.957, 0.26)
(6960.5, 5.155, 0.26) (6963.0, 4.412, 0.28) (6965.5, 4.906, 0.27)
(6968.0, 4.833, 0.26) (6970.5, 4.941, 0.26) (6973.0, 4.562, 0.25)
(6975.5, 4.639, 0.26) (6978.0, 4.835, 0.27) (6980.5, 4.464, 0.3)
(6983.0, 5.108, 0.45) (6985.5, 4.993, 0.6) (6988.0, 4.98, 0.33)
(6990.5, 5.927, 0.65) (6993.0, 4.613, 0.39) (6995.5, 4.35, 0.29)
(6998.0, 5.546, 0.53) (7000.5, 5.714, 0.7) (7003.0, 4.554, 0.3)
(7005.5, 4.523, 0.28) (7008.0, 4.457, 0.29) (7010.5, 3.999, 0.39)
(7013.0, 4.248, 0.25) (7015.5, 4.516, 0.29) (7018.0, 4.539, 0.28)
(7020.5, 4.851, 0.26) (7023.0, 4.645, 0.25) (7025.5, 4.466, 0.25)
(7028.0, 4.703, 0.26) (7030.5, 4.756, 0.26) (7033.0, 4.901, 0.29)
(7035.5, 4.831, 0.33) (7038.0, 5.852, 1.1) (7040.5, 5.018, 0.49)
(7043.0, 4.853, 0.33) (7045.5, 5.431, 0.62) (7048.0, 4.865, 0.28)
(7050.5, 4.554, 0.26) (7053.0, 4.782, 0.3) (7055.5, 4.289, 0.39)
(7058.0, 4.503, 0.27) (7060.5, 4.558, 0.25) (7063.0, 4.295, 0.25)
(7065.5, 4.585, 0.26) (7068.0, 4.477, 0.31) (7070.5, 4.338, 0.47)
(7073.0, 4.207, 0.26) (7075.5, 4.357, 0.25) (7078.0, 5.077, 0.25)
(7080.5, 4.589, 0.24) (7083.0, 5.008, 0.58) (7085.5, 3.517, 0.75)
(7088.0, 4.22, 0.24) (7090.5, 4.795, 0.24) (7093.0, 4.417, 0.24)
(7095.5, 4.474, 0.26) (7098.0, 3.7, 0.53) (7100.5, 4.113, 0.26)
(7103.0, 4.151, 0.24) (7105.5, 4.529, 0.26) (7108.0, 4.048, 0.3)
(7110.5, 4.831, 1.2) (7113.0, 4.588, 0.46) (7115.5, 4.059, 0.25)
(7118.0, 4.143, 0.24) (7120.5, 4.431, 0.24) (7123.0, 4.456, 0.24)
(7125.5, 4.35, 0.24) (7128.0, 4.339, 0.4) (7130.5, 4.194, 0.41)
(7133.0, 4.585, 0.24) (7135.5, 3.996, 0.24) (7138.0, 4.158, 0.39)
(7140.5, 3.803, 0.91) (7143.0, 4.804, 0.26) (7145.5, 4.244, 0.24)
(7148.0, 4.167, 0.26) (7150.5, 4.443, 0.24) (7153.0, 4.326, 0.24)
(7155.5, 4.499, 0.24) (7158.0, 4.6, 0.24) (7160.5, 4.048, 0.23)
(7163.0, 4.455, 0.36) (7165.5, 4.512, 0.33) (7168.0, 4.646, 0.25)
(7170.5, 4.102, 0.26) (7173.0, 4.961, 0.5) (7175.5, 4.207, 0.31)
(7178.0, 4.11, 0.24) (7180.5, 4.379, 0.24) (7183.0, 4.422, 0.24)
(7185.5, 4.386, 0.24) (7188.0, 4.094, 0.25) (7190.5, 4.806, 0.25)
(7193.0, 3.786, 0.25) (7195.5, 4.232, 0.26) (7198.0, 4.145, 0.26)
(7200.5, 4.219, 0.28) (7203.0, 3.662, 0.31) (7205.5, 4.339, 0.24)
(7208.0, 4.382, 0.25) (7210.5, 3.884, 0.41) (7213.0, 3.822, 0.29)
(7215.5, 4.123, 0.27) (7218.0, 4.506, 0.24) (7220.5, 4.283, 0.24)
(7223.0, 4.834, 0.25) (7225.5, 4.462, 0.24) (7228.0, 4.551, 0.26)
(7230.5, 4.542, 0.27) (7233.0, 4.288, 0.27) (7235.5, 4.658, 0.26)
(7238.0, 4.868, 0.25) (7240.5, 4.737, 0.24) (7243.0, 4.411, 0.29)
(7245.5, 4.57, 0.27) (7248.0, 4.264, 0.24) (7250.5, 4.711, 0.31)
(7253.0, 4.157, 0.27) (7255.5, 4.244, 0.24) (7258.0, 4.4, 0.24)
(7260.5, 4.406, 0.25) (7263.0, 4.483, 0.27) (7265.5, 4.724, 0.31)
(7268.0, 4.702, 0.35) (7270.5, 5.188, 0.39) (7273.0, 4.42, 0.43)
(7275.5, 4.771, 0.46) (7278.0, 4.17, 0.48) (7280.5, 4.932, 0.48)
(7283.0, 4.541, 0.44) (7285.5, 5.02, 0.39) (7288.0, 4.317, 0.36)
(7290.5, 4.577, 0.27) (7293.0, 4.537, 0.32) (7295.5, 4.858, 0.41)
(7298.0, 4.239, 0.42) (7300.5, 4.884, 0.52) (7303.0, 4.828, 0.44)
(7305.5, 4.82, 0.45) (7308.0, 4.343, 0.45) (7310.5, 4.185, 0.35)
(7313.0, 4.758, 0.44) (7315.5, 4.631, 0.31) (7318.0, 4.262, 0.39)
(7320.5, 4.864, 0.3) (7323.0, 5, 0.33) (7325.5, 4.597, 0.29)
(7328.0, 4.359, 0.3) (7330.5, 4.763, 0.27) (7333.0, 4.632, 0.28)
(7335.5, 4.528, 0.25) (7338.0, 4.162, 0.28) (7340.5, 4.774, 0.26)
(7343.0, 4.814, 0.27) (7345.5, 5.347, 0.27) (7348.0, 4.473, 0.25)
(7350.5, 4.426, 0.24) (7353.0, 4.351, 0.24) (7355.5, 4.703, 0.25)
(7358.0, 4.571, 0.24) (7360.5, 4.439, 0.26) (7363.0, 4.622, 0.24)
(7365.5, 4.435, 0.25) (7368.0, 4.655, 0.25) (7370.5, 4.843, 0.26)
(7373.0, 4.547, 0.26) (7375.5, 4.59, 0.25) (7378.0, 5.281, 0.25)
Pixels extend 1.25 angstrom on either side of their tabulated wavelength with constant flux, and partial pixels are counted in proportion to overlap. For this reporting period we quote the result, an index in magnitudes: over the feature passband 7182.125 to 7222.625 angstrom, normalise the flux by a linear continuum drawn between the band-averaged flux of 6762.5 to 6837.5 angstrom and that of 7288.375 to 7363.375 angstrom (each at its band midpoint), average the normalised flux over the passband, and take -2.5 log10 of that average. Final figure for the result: 0.10 mag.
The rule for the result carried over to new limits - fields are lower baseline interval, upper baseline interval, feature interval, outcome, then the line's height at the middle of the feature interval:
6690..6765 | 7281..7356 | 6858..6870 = 0.01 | 4.57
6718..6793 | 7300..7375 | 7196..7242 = 0.06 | 4.61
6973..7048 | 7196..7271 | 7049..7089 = 0.06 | 4.72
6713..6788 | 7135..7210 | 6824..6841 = -0.04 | 4.53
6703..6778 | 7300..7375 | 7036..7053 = -0.11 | 4.59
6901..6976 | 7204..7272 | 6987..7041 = -0.04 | 4.64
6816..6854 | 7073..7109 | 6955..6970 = -0.08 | 4.48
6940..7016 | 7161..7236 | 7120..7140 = 0.04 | 4.46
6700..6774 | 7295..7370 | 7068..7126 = 0.05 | 4.58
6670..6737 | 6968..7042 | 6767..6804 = 0.03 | 4.61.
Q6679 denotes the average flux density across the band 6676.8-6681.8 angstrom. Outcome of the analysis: 4.58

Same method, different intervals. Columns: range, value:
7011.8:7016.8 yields 4.38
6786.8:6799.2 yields 4.4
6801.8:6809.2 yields 4.41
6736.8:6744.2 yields 4.72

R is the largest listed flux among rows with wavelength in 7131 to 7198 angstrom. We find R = 4.961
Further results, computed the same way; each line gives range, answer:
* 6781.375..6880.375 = 5.159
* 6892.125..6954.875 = 5.037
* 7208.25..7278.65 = 5.188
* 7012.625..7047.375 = 5.852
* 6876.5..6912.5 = 5.16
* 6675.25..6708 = 5.455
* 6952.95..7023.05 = 5.927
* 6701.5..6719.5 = 4.552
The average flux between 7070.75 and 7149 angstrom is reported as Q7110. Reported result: 4.33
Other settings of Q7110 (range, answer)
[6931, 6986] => 4.72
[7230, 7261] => 4.48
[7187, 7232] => 4.26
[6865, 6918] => 4.7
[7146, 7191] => 4.39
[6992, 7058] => 4.76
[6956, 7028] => 4.77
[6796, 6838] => 4.58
